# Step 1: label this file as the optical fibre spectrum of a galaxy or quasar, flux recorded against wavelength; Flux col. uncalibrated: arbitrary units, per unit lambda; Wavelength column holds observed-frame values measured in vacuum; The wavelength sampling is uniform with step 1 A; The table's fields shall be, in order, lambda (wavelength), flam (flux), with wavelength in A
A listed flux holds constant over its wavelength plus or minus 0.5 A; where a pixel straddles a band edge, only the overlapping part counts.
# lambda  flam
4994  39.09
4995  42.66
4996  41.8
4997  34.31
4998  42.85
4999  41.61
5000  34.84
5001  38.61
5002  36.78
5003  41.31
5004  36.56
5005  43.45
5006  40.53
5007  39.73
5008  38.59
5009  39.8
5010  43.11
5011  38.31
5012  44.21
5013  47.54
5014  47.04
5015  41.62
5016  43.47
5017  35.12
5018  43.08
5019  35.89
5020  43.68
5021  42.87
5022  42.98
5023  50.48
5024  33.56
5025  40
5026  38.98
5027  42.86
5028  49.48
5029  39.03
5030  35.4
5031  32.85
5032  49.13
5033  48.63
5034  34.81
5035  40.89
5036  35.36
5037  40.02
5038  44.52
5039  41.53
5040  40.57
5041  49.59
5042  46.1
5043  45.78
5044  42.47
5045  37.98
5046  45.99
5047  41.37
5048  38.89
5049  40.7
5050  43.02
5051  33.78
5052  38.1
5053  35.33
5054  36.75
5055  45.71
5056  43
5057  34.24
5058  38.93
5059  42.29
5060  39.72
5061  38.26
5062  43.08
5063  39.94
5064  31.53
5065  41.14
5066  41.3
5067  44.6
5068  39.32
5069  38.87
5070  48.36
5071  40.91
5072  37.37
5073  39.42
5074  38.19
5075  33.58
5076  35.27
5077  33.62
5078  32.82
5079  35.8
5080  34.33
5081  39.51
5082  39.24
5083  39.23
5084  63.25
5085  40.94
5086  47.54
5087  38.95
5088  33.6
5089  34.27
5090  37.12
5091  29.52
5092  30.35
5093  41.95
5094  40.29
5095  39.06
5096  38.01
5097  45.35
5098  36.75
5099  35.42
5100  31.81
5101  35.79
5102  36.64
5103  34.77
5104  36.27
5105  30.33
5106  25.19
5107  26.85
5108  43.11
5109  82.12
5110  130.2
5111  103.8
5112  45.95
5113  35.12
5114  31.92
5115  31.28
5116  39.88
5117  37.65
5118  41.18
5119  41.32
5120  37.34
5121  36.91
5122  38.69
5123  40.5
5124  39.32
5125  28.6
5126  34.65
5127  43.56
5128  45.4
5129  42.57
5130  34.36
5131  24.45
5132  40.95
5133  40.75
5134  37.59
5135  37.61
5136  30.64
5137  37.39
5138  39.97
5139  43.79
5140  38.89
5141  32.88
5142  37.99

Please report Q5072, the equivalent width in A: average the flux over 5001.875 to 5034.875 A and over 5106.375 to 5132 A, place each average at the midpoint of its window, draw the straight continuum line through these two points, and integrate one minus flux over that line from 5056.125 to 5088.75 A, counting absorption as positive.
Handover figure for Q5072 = 2.9 A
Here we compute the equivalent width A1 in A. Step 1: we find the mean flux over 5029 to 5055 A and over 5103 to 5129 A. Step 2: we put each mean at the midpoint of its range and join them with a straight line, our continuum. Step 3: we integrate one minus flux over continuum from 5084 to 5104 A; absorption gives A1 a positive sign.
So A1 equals 2.6 A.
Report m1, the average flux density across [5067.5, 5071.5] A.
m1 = 41.9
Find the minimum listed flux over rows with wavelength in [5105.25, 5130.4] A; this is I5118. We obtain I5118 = 25.19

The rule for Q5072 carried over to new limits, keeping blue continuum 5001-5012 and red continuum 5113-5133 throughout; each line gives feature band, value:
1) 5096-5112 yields -4.54 A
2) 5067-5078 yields 0.01 A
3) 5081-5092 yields -0.47 A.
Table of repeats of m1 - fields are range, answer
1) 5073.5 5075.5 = 35.9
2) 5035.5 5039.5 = 40.4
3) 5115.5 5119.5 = 40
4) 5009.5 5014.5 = 44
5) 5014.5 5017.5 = 40.1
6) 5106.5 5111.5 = 77.2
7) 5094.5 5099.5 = 38.9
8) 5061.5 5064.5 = 38.2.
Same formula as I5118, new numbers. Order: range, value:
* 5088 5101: 29.52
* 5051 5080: 31.53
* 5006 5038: 32.85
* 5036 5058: 33.78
